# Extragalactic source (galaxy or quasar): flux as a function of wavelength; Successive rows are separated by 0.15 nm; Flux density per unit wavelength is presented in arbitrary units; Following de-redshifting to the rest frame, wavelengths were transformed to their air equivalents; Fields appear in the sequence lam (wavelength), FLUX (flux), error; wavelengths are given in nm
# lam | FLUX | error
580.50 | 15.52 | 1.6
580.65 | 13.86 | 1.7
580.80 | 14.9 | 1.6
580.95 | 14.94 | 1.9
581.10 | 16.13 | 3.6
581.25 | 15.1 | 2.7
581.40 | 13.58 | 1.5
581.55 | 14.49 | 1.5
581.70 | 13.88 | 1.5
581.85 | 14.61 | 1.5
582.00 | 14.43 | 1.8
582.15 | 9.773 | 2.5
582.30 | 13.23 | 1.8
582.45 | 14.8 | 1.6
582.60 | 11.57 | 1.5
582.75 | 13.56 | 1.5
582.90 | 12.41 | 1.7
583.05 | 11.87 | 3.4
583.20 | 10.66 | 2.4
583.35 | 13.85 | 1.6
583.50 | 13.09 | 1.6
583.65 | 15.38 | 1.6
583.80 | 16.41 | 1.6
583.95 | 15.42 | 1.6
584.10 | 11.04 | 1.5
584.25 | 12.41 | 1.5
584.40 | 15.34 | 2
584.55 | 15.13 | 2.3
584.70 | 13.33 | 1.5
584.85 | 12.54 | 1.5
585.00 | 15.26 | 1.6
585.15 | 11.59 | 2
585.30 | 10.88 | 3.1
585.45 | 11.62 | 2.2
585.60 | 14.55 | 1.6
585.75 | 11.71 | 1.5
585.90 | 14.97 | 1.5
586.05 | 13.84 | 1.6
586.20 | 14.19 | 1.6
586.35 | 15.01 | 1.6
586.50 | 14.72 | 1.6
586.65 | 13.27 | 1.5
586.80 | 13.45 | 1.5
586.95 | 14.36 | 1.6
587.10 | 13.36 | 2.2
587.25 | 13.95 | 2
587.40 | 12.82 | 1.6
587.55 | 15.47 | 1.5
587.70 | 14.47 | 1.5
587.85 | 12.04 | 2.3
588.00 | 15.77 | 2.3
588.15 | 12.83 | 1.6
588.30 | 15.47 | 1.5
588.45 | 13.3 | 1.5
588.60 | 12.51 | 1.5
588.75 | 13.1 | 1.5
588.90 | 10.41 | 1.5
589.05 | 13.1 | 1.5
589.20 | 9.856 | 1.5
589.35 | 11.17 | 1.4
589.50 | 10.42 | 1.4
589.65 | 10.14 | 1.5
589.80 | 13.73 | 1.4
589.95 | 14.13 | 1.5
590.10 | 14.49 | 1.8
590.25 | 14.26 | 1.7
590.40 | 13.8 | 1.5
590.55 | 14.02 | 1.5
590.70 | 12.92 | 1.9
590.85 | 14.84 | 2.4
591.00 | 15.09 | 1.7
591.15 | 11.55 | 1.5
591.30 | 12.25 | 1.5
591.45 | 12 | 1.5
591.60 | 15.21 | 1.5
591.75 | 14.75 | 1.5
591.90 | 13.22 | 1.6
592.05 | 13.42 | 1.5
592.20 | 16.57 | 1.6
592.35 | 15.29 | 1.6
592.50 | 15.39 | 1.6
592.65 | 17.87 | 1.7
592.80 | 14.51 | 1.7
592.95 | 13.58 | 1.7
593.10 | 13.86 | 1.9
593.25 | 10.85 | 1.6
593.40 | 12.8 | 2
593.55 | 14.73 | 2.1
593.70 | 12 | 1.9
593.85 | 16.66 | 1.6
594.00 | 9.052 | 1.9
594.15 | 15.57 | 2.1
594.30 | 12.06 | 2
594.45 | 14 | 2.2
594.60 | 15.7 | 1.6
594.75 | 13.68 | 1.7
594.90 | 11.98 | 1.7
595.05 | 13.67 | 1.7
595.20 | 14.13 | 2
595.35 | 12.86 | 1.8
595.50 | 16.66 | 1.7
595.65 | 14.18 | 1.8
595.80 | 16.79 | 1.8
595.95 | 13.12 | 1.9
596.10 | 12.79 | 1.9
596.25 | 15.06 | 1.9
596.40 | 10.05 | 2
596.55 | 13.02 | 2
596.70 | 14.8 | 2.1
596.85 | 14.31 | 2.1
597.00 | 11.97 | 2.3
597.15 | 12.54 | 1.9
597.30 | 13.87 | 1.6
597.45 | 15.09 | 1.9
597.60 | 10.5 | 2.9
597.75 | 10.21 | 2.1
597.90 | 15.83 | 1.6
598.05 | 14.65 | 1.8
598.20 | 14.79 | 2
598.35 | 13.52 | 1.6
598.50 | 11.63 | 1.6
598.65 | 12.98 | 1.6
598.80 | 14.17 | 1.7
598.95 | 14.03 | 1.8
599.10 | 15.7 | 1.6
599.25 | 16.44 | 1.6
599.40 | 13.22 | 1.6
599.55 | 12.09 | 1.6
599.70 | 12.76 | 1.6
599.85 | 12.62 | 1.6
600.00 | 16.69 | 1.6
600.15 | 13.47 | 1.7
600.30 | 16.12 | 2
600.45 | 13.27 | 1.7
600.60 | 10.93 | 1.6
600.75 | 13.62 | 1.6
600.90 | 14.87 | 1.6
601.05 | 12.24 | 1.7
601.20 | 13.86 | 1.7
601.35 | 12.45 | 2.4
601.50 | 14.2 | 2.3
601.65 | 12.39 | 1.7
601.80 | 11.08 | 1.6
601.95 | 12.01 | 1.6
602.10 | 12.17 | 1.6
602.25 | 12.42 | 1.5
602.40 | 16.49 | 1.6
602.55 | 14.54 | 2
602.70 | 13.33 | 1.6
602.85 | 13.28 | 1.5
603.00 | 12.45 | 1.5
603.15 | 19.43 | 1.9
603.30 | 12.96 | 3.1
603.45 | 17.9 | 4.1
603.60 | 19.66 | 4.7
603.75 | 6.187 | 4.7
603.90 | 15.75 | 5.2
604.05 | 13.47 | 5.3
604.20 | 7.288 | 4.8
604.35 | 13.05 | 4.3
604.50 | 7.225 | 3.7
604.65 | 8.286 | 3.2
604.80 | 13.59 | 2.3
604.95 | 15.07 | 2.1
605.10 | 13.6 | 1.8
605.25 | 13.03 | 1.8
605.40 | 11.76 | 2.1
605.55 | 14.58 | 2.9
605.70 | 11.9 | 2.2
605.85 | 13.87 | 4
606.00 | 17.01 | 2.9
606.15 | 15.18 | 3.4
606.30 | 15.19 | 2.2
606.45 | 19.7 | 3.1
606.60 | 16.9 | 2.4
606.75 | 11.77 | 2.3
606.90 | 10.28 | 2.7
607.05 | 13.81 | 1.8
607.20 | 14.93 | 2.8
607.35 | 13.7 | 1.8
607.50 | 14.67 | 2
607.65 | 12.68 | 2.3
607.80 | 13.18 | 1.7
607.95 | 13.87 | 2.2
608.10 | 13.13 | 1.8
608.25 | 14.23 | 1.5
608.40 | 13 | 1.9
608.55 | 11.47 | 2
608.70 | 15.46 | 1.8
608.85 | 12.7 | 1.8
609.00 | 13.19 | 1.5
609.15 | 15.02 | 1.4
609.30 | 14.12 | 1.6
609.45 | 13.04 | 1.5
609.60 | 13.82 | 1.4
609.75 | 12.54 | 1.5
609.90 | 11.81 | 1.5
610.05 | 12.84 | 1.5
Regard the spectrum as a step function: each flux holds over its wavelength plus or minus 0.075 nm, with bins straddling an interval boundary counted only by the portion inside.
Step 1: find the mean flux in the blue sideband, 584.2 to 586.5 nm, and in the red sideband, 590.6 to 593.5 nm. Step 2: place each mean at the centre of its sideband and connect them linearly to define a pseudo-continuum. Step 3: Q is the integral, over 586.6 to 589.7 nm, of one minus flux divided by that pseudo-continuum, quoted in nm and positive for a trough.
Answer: 0.18 nm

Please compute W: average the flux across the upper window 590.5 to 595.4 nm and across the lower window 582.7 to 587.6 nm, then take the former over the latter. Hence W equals 1.02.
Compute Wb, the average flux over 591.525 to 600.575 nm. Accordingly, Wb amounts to 13.9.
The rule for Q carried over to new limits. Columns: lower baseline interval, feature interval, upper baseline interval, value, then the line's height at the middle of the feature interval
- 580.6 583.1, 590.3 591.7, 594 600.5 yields 0.018 nm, 13.7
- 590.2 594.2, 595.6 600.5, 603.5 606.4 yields -0.071 nm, 13.5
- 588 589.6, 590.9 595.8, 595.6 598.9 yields -0.386 nm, 12.9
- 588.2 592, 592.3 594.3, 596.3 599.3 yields -0.106 nm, 13.2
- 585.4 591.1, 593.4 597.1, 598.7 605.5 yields -0.082 nm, 13.4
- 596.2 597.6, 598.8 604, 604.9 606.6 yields 0.051 nm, 14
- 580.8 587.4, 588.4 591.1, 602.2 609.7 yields 0.159 nm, 13.6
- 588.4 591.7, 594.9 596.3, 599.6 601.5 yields -0.105 nm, 13.2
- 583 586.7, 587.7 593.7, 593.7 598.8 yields 0.037 nm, 13.5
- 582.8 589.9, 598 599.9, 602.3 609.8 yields -0.032 nm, 13.5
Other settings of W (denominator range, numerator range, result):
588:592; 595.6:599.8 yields 1.04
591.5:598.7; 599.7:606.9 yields 0.98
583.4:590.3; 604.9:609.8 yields 1.04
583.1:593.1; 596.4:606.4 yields 0.99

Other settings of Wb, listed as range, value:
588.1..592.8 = 13.5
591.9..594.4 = 14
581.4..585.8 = 13.3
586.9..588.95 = 13.6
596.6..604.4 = 13.6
